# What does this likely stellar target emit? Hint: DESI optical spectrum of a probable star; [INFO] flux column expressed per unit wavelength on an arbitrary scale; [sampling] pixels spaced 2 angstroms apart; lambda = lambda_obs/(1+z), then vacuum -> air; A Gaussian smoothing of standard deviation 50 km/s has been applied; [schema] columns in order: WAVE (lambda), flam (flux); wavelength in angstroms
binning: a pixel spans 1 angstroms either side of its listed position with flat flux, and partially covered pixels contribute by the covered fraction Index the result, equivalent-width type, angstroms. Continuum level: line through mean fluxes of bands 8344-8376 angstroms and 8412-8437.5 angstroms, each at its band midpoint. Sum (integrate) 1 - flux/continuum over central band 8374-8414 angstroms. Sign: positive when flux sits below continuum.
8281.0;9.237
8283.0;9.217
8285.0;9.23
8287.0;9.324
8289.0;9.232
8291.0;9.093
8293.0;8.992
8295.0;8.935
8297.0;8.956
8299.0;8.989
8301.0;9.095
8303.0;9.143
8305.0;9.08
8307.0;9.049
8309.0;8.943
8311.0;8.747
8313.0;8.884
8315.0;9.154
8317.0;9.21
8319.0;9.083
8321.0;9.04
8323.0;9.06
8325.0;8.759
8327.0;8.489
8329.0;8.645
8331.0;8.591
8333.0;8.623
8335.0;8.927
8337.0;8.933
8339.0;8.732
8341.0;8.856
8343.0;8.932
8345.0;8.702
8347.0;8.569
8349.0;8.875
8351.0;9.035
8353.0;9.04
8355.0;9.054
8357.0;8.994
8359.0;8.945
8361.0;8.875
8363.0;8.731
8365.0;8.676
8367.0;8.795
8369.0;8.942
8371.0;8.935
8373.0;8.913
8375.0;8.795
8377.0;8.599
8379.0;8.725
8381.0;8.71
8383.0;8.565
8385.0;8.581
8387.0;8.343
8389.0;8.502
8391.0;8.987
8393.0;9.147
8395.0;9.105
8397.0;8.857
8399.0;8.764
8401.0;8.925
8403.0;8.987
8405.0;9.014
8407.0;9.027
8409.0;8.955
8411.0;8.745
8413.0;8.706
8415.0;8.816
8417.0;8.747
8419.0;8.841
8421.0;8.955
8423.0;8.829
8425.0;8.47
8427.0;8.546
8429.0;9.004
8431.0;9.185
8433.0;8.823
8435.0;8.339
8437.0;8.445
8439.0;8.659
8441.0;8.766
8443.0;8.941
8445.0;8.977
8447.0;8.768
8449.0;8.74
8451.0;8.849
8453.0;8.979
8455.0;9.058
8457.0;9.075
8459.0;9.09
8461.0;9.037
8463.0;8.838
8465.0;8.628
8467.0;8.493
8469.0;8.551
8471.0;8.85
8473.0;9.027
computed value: 0.0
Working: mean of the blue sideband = 8.87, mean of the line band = 8.8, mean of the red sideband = 8.75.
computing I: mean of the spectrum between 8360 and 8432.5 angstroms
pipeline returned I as 8.81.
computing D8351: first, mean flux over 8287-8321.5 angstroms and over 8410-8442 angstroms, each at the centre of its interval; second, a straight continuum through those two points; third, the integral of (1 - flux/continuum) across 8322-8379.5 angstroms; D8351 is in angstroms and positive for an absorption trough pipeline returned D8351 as 0.70 angstroms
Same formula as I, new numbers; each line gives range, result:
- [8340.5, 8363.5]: 8.89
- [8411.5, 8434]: 8.81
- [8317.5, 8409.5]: 8.83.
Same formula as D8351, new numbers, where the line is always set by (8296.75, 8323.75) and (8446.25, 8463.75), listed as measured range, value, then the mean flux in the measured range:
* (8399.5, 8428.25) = 0.5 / 8.83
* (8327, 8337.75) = 0.4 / 8.72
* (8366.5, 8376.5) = 0.1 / 8.87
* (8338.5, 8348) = 0.3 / 8.76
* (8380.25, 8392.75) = 0.5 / 8.64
